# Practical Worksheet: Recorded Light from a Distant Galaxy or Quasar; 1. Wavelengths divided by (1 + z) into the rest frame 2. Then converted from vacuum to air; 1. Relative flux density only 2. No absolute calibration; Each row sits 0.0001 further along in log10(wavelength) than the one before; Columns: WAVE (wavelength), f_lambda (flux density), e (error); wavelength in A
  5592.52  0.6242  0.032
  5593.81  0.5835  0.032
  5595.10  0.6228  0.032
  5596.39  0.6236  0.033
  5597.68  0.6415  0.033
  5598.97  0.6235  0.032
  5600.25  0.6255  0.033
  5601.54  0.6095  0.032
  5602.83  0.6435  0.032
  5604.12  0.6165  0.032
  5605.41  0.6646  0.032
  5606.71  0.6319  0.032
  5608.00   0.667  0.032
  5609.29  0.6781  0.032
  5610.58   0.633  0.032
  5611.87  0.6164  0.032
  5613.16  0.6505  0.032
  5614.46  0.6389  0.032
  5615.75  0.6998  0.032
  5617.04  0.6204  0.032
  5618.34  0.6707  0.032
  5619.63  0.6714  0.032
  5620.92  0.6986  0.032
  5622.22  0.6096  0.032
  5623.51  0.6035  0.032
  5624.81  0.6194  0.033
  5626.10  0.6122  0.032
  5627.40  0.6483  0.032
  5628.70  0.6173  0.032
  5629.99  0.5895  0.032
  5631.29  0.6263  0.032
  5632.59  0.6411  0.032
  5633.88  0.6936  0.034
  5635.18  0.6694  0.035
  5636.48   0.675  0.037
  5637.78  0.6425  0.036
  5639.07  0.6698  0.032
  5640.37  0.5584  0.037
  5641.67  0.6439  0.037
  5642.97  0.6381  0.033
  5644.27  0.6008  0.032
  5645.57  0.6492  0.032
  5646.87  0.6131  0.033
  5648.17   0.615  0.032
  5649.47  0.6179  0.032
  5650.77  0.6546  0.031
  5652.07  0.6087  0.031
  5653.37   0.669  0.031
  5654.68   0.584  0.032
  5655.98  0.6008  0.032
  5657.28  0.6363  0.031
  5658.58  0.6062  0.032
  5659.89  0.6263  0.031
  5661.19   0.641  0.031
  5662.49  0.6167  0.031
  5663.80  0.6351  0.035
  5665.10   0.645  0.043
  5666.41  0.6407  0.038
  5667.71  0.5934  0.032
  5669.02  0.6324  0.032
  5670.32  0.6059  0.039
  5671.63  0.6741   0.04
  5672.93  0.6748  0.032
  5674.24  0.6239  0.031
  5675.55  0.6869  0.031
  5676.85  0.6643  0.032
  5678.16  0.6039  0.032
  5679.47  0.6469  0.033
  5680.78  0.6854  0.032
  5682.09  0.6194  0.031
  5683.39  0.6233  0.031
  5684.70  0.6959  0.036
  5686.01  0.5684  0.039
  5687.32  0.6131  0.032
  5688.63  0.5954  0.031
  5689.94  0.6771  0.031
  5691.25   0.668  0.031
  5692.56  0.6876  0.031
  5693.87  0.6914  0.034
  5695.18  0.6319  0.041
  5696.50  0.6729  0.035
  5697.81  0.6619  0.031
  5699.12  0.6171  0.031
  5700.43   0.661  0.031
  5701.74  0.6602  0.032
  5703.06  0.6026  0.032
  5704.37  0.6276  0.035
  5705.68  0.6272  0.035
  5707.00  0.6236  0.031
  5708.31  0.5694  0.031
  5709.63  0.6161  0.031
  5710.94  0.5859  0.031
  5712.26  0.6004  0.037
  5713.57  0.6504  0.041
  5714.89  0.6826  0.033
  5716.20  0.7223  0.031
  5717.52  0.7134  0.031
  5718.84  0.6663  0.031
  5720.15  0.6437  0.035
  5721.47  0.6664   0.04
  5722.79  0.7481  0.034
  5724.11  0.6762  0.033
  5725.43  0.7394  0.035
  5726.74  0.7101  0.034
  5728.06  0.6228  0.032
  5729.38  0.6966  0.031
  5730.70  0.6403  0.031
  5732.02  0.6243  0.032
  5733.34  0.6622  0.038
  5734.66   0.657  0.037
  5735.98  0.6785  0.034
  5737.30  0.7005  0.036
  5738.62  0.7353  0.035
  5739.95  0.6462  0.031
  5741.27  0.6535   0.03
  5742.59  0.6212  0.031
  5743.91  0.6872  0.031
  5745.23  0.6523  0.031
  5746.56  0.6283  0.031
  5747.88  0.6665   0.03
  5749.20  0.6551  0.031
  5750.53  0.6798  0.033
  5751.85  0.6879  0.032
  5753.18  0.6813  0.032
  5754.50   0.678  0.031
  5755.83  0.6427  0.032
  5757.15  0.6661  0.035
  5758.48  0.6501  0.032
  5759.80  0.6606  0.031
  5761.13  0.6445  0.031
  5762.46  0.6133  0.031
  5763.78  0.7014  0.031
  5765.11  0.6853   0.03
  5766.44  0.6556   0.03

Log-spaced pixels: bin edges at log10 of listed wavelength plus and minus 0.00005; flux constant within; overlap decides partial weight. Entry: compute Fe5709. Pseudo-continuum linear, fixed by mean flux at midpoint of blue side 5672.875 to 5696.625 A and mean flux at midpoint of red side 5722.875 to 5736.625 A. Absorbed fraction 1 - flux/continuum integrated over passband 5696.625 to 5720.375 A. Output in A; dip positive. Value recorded 0.7 A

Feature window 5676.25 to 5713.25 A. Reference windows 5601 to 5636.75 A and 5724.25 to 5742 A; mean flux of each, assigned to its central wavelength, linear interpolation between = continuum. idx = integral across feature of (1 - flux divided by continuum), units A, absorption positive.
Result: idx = 1.6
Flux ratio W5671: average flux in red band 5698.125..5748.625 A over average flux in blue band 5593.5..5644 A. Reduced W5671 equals 1.03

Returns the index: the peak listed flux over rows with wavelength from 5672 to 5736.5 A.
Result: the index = 0.7481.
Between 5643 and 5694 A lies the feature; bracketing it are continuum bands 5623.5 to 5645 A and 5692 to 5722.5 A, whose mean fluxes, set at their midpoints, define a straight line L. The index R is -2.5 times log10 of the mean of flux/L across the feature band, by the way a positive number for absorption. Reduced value 0.008 mag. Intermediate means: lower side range 0.633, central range 0.635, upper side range 0.648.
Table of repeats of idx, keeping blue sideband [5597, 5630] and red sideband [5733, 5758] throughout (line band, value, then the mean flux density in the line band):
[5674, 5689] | 0.4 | 0.637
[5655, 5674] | 0.6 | 0.63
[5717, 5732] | -0.4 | 0.681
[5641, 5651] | 0.3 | 0.628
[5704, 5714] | 0.7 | 0.611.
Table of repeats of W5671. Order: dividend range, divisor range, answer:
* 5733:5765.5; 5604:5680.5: 1.04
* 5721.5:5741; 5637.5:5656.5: 1.09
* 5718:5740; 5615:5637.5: 1.05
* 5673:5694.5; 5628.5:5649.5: 1.02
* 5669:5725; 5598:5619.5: 1.01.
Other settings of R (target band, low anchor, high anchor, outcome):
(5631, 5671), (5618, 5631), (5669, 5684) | 0.02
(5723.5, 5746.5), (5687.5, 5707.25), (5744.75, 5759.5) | -0.02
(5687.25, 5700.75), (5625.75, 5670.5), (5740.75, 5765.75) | -0.02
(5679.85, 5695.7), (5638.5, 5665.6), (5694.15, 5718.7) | -0.02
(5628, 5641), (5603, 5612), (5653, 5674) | 0.00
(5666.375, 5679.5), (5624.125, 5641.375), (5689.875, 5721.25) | 0.00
